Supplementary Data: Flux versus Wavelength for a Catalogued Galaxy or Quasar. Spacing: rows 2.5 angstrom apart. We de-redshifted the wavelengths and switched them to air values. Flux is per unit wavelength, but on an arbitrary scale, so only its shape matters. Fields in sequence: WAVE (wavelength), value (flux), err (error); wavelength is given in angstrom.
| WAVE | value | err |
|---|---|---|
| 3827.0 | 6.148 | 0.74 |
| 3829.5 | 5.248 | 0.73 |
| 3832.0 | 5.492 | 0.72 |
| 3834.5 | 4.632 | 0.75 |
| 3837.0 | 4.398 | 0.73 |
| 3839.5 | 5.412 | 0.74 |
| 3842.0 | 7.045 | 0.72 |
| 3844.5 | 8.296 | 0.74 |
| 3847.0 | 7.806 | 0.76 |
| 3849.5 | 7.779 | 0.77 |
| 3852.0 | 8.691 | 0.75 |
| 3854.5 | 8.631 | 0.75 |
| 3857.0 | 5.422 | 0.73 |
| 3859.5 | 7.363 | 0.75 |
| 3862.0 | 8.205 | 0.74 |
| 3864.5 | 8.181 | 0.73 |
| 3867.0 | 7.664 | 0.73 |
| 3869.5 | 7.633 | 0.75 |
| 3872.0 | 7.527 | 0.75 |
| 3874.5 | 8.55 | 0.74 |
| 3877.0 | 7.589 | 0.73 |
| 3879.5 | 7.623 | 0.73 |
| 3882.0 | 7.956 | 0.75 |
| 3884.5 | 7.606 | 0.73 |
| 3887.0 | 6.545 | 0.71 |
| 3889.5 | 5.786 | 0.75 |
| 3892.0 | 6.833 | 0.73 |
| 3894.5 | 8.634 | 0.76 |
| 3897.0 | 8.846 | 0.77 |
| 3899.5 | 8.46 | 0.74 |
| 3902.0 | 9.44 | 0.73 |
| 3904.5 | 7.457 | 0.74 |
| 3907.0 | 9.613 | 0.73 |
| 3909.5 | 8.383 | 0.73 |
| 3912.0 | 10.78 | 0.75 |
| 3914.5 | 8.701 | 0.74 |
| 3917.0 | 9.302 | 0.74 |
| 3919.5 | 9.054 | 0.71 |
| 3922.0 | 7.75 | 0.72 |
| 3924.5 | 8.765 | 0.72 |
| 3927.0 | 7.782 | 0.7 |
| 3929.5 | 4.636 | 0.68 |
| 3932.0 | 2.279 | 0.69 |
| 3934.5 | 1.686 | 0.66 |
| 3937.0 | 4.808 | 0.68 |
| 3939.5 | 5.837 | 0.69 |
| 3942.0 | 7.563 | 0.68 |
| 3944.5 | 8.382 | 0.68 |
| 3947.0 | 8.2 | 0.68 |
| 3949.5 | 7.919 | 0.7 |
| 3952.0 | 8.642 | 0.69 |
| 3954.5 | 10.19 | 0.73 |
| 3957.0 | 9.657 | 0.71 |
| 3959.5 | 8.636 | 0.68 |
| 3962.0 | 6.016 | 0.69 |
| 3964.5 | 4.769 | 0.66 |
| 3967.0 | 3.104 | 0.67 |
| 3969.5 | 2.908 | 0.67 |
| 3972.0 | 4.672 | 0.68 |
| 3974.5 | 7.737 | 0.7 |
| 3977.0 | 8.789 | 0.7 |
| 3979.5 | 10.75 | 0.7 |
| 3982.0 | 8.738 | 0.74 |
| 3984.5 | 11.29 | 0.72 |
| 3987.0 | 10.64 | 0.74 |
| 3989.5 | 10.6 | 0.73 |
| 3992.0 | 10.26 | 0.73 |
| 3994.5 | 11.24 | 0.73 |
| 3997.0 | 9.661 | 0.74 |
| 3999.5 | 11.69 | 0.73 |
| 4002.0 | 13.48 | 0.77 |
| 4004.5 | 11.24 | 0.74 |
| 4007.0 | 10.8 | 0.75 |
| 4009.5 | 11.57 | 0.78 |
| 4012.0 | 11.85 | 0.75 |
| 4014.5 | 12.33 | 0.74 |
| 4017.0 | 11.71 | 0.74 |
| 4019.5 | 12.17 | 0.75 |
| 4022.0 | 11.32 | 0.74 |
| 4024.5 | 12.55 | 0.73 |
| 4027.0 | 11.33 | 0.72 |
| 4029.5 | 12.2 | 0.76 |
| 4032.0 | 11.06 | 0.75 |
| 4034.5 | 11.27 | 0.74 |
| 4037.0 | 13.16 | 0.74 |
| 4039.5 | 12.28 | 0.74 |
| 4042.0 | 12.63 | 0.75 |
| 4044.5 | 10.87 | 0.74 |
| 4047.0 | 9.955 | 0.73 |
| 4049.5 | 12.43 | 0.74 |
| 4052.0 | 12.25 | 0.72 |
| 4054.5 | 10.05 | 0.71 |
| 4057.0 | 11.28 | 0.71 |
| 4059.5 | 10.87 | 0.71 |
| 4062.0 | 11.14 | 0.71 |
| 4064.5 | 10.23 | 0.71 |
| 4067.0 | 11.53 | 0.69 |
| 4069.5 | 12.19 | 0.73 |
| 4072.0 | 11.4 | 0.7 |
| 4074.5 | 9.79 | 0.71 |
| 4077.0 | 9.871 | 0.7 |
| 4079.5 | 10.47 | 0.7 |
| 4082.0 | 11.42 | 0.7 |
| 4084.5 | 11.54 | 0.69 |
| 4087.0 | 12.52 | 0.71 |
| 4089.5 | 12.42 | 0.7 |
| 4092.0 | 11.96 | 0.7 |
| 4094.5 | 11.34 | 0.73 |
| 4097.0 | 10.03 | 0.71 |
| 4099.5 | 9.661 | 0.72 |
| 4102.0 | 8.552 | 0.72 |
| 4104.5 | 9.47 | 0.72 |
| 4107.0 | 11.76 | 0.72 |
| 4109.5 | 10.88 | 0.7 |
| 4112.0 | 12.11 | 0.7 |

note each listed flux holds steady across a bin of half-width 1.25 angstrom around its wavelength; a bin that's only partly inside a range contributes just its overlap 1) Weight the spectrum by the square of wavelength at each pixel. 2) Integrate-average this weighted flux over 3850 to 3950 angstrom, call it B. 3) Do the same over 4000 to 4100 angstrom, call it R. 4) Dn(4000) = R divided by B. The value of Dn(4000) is 1.6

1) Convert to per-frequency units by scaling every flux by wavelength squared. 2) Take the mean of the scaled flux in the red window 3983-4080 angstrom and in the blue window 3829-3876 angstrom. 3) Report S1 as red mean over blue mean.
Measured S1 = 1.75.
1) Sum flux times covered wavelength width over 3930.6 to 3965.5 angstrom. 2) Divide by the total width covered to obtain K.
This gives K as 6.76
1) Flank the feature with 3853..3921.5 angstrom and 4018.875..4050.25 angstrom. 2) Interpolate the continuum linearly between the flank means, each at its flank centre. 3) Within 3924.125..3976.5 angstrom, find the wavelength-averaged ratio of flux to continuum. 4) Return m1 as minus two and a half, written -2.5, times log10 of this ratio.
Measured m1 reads 0.45 mag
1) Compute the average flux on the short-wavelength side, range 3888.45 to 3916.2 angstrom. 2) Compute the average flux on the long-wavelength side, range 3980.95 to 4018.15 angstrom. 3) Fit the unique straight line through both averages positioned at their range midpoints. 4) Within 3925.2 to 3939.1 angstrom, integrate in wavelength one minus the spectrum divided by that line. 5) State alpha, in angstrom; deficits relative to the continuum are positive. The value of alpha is 7.1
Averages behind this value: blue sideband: 8.48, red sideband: 11.2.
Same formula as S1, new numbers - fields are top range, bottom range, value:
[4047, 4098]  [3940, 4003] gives 1.37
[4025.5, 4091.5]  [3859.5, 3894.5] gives 1.66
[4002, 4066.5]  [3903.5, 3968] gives 1.66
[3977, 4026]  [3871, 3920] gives 1.44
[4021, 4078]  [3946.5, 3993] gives 1.47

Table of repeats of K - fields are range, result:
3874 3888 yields 7.62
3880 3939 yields 7.42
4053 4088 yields 11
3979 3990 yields 10.4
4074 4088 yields 11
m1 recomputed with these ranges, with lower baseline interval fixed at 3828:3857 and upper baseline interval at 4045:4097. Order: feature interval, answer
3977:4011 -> -0.126 mag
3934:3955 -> 0.220 mag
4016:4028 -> -0.159 mag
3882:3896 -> 0.053 mag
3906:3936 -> 0.109 mag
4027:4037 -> -0.126 mag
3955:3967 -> 0.266 mag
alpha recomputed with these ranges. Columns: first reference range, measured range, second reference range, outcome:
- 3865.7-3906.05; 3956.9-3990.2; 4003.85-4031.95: 9.0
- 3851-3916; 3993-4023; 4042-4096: -4.1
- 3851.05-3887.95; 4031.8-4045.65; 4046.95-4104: -2.1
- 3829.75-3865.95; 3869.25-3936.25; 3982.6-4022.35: 6.6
